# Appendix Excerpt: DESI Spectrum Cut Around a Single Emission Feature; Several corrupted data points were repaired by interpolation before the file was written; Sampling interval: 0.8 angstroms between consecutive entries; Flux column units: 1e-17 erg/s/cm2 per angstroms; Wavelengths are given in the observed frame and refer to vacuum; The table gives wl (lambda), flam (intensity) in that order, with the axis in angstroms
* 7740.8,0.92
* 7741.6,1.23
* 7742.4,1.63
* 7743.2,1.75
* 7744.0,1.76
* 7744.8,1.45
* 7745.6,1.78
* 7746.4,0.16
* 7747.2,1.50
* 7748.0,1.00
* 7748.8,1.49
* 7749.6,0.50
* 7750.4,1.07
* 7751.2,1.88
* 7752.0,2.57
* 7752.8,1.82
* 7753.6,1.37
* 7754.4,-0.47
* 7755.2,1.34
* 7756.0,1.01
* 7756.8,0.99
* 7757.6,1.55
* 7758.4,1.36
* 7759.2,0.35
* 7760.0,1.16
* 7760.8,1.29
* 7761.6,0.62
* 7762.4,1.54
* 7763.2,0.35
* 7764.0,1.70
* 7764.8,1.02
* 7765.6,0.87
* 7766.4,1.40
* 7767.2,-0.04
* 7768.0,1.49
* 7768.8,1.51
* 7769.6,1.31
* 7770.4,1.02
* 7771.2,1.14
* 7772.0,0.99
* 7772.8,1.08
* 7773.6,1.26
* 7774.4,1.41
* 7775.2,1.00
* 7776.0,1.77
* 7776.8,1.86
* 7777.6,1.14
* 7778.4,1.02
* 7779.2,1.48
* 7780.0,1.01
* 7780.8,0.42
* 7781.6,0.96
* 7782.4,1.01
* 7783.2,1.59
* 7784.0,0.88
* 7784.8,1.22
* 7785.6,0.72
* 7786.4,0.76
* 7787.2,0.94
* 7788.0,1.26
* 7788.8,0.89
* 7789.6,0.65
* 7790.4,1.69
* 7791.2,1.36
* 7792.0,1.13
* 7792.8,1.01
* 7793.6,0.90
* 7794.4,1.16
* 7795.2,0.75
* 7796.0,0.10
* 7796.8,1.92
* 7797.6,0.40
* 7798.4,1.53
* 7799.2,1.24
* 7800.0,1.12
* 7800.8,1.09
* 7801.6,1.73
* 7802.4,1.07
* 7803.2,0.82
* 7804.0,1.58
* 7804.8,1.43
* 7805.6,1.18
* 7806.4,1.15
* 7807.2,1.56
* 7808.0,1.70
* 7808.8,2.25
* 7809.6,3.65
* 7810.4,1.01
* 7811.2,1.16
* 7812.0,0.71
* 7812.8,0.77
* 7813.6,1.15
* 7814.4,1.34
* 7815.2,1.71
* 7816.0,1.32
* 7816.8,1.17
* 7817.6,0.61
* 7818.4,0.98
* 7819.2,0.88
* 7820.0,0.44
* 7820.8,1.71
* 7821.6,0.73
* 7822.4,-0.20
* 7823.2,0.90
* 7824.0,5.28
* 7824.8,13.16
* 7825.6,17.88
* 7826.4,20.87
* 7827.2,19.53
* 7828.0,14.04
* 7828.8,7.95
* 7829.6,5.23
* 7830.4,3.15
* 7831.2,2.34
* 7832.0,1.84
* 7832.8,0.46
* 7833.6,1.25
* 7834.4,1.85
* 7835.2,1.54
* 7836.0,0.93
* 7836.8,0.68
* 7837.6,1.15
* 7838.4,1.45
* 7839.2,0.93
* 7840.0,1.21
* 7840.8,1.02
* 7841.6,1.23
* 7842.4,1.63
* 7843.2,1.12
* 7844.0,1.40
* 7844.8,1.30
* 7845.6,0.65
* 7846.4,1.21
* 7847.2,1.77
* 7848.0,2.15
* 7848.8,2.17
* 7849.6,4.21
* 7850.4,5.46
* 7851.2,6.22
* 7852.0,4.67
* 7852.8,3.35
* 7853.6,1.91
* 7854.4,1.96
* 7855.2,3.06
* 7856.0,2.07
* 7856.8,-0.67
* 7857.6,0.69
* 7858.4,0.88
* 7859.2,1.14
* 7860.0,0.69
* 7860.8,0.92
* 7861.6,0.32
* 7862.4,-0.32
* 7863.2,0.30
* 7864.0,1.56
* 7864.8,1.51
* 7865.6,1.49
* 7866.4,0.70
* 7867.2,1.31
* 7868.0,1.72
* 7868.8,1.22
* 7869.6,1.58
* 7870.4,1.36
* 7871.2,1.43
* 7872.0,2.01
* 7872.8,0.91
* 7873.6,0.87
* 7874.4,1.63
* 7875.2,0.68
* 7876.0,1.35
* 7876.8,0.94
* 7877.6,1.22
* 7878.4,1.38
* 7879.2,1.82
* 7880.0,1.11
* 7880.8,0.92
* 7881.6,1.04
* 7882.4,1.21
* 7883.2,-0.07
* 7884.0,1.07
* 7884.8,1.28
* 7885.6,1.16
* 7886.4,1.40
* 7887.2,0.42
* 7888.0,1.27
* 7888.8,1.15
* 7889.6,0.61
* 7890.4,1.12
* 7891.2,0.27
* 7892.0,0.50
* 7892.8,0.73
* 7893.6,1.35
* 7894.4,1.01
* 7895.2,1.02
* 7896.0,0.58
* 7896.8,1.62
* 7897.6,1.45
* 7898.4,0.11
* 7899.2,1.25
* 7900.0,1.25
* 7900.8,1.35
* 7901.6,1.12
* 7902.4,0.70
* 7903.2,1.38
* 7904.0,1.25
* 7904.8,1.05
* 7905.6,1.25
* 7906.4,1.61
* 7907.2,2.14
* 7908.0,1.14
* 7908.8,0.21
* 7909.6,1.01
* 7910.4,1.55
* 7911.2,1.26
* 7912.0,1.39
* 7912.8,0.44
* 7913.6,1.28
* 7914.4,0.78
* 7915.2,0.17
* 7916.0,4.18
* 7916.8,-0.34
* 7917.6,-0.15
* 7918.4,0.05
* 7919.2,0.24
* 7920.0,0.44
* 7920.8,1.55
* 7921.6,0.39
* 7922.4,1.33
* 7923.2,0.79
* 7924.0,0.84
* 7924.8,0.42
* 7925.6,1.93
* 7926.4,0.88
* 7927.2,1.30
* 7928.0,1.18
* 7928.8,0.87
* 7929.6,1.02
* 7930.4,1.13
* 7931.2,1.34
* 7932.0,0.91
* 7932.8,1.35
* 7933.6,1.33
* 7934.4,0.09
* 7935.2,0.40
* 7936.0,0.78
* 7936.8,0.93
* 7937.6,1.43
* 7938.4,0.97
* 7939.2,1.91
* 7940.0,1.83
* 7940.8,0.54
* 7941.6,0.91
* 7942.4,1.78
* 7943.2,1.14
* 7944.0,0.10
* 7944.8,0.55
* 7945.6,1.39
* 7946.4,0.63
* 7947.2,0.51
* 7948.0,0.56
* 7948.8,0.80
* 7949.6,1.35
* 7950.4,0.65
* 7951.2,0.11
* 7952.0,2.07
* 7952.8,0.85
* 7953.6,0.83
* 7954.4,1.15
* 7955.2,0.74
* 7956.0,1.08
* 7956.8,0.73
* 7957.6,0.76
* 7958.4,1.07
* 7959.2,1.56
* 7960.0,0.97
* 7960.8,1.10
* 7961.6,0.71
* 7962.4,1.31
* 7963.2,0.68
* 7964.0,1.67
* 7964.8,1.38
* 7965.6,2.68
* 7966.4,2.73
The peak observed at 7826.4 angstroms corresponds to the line H-alpha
